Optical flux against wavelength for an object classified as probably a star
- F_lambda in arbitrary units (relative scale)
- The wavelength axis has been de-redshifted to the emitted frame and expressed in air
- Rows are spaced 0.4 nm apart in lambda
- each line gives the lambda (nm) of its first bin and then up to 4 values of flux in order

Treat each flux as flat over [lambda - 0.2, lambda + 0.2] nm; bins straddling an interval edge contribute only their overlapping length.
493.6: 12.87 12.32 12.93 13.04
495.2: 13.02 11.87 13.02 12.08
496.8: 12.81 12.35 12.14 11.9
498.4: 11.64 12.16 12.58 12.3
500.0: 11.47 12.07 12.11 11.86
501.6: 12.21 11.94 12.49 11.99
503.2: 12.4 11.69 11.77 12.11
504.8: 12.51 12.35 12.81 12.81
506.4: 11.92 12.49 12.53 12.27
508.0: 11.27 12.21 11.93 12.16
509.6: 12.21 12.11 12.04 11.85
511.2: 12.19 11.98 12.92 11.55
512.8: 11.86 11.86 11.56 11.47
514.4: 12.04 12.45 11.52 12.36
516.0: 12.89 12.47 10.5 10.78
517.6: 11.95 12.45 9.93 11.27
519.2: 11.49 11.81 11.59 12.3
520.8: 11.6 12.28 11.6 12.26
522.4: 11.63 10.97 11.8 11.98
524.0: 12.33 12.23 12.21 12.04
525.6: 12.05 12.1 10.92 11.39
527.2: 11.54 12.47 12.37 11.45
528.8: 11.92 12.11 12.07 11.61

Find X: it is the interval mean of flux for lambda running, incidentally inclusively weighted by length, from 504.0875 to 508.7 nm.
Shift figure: 12.3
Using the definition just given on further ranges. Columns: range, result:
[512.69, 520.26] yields 11.7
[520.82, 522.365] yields 12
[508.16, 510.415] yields 12.1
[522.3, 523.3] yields 11.4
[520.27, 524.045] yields 11.8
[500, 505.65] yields 12.1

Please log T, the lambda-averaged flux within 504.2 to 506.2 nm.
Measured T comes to 12.5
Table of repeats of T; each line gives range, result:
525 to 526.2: 12.1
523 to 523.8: 11.9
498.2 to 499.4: 12.1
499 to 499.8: 12.4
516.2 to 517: 11.5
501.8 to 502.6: 12.2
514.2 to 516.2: 12.3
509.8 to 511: 12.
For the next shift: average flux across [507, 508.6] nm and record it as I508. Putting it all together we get 12.1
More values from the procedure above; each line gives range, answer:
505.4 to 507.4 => 12.5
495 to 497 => 12.6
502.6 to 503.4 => 12.2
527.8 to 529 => 11.9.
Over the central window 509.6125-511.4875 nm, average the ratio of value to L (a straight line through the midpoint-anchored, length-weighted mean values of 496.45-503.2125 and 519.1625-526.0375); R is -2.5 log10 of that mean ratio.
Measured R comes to 0.00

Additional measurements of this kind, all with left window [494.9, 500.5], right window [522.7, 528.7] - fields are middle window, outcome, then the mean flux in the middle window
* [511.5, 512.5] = -0.01 mag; 12.2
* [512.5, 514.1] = 0.03 mag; 11.7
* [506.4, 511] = 0.00 mag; 12.1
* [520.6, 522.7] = 0.01 mag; 11.8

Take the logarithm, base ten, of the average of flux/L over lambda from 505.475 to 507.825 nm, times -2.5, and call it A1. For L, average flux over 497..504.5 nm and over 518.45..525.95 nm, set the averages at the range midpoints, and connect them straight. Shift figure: -0.04 mag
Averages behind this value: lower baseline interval 12.1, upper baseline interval 11.8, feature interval 12.4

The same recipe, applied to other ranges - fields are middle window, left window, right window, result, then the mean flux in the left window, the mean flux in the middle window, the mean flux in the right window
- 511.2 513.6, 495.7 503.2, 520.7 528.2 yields 0.00 mag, 12.2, 12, 11.9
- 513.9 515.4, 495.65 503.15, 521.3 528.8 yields 0.01 mag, 12.2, 11.9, 11.9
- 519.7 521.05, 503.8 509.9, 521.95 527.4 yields 0.01 mag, 12.2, 11.8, 11.8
